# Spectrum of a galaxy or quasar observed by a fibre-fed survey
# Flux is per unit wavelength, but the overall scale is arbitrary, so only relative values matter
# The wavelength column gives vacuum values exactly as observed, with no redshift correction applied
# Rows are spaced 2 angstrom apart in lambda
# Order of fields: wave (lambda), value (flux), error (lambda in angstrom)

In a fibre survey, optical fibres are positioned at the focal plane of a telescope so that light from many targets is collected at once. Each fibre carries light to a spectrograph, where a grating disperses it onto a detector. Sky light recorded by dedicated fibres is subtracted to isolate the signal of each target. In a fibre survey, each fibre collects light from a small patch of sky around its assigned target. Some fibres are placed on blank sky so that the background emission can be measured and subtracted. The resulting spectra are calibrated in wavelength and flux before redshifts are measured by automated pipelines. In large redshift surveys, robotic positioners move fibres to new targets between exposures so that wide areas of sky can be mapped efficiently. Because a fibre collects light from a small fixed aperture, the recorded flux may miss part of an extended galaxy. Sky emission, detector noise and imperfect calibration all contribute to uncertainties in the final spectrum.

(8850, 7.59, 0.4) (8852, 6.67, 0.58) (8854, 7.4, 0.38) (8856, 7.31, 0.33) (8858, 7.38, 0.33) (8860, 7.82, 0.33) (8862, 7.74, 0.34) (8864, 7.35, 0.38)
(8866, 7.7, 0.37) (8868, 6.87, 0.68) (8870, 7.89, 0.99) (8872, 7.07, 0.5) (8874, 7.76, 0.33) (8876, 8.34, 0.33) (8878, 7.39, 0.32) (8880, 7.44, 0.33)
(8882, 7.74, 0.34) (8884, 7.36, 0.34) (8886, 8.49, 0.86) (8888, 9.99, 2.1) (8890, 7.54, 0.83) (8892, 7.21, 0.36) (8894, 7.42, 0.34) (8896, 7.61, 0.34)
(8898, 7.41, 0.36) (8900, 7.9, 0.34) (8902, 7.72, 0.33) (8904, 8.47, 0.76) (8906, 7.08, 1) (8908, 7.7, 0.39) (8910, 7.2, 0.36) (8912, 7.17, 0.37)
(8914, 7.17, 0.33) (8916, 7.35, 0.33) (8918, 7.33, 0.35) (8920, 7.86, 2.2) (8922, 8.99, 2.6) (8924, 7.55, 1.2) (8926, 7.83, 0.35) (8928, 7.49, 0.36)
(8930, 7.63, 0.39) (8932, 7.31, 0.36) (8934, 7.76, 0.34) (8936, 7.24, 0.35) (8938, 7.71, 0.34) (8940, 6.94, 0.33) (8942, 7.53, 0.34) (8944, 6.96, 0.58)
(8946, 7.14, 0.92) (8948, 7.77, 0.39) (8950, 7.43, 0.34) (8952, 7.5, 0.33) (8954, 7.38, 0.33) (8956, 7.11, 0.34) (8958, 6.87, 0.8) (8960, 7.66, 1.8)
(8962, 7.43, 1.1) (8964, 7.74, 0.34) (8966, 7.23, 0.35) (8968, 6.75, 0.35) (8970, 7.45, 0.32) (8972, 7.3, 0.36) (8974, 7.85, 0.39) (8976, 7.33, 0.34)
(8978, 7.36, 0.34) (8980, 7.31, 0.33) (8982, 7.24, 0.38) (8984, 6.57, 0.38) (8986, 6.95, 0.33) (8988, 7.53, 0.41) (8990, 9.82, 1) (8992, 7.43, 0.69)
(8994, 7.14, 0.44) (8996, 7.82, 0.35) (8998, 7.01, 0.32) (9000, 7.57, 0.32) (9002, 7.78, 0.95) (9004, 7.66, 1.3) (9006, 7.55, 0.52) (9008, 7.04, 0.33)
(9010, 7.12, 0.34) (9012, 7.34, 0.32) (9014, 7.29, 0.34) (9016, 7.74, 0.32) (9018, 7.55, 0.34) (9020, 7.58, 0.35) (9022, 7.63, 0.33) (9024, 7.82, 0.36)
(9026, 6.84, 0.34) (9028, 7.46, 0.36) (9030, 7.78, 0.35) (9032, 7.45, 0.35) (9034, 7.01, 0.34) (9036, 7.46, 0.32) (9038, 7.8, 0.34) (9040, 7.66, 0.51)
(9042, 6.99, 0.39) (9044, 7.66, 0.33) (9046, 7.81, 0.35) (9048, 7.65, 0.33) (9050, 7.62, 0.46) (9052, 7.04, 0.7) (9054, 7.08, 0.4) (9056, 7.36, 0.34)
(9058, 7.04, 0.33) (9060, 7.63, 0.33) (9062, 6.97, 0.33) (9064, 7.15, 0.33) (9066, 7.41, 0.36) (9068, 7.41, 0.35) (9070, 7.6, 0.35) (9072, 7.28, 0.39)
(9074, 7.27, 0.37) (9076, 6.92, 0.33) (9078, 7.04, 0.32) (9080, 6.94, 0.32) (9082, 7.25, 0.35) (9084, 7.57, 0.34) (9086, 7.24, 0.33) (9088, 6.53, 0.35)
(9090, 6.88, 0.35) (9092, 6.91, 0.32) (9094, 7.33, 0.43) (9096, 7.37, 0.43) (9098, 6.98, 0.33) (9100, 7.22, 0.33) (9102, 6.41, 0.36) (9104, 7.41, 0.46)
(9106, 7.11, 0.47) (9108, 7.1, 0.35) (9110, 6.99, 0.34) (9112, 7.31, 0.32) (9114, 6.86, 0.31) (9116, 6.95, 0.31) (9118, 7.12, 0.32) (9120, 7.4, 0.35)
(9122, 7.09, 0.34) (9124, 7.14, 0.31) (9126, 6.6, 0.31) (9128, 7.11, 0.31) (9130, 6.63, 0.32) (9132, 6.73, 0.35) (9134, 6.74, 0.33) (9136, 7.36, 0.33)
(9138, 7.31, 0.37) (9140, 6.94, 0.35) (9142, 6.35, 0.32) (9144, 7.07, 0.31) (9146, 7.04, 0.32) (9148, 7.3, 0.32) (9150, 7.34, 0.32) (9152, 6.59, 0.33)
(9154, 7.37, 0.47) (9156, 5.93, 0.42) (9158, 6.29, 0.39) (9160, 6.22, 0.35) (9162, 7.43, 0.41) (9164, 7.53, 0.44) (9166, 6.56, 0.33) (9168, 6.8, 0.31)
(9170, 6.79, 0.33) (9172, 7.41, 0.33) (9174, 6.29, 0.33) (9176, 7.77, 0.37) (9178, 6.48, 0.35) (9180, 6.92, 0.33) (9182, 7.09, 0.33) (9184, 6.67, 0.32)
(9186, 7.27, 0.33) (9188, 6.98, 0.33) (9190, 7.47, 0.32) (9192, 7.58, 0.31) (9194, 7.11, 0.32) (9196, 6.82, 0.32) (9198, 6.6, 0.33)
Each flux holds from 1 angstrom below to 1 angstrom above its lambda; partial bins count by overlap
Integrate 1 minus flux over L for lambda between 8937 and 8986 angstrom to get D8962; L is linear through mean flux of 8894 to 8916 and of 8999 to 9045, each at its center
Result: 1.26 angstrom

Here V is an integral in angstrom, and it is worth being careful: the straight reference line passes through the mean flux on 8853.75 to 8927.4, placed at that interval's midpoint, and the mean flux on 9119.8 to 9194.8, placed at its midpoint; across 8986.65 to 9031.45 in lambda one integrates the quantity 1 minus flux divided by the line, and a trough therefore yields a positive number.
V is -1.3 angstrom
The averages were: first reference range 7.67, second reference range 6.96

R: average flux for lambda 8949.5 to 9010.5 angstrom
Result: 7.42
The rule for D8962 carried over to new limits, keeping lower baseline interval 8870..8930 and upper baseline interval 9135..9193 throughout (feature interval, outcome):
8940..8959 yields 0.7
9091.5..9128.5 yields 0.2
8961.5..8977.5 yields 0.3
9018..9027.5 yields -0.1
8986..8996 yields -0.5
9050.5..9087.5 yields 0.0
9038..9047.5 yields -0.3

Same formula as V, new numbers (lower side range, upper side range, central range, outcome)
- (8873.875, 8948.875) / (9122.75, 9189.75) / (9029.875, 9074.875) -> -1.0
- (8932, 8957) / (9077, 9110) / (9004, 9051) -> -1.8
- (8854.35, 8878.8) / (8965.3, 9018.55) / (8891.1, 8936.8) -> -0.5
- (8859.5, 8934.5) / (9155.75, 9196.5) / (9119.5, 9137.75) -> 0.2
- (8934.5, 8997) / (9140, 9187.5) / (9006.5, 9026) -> -0.4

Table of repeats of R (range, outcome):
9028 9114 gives 7.25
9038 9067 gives 7.38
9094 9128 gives 7.08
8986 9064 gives 7.48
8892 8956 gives 7.52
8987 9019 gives 7.59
